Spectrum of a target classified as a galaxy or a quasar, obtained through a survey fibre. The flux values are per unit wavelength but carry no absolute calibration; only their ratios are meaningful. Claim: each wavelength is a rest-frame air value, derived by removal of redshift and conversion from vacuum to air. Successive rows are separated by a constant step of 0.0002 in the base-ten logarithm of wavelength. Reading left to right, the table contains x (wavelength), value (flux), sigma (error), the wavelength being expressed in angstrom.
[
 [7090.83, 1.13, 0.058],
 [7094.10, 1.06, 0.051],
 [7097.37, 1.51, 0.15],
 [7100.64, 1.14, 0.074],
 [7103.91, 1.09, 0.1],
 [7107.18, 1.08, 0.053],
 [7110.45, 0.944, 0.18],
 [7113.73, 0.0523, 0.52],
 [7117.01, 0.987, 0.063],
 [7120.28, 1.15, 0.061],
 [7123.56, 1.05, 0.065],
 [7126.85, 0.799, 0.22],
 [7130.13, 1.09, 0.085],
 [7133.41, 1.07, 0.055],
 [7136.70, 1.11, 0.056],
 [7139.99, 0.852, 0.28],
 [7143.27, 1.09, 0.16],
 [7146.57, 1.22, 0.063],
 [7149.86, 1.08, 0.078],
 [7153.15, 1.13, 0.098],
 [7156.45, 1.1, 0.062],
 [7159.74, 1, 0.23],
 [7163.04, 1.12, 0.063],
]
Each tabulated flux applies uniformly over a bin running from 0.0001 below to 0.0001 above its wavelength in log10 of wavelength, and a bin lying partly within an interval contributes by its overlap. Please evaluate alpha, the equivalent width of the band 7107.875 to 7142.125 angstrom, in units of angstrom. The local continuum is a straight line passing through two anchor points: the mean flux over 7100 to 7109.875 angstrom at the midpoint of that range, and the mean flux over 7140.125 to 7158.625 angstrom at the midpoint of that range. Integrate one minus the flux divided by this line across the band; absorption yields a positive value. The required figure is 5.4 angstrom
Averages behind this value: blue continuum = 1.08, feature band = 0.918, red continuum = 1.1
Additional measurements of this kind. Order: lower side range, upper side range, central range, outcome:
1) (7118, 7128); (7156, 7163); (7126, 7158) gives -0.79 angstrom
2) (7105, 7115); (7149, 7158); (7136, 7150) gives -0.68 angstrom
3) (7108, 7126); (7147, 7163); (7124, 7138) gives -1.19 angstrom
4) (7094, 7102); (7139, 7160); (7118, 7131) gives 1.74 angstrom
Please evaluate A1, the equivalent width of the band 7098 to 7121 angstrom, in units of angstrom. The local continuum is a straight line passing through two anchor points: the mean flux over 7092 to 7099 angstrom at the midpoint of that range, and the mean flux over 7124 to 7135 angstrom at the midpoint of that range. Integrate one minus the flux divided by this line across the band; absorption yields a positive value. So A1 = 4.5 angstrom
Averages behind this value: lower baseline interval 1.27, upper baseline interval 0.993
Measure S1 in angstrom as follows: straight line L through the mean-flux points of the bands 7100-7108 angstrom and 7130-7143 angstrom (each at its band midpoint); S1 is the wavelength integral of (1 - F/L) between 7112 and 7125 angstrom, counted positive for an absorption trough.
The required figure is 3.16 angstrom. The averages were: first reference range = 1.1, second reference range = 1.03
